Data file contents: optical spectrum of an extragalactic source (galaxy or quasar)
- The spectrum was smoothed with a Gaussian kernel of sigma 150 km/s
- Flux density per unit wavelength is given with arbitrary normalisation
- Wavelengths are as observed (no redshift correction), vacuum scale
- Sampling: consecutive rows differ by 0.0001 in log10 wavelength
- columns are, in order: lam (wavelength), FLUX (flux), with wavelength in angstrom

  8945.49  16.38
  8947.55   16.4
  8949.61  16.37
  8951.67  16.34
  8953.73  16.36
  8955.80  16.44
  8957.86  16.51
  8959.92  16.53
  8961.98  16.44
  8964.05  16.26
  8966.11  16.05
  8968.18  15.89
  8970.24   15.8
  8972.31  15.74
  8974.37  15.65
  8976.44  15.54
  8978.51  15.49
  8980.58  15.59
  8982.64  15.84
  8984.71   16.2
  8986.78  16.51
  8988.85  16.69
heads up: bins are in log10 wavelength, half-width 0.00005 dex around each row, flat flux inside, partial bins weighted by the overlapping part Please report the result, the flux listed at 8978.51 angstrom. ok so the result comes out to 15.49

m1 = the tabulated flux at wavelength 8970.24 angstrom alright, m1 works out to 15.8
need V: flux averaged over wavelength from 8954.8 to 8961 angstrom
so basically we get 16.5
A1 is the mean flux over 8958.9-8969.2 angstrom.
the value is 16.2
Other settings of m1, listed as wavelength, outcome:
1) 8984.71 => 16.2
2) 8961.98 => 16.44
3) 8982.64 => 15.84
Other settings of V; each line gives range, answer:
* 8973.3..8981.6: 15.6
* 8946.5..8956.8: 16.4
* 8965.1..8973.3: 15.9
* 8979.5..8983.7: 15.7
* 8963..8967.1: 16.1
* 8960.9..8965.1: 16.4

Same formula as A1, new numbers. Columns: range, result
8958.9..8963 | 16.5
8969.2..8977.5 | 15.7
